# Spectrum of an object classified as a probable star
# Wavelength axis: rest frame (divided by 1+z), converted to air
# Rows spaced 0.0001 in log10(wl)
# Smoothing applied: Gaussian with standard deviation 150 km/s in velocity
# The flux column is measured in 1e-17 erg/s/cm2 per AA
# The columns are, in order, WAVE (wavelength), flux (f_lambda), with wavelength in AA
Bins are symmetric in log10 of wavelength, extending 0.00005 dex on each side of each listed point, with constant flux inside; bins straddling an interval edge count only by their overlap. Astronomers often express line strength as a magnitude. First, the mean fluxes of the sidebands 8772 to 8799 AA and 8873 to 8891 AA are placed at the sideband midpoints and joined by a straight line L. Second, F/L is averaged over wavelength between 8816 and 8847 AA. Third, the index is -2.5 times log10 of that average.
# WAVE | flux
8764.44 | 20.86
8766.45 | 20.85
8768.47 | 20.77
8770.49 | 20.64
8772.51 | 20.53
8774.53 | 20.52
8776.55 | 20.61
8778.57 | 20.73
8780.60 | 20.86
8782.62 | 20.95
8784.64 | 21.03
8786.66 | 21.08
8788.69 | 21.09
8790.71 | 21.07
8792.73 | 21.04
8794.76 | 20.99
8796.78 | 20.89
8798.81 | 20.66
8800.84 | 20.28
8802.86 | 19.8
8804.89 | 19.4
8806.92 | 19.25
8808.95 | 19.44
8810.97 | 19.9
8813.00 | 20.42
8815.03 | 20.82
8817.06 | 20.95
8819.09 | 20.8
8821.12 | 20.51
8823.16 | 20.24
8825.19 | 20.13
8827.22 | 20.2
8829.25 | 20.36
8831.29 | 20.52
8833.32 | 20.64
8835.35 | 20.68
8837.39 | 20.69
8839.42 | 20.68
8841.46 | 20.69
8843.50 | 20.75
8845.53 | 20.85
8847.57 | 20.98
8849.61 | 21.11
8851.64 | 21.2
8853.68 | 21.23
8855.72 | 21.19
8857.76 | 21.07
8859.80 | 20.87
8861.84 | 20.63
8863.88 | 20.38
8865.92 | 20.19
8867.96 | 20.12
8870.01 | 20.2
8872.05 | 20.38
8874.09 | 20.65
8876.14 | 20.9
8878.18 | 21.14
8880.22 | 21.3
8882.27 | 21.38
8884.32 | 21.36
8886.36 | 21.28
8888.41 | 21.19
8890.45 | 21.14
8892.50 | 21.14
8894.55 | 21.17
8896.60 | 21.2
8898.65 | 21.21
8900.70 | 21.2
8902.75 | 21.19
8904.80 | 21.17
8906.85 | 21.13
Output 0.02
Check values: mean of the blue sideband 20.9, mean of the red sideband 21.2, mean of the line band 20.6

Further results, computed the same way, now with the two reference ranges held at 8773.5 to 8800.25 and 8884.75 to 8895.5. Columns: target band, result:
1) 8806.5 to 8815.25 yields 0.05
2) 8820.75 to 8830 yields 0.04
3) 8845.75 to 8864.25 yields 0.01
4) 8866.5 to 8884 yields 0.02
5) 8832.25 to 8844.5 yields 0.02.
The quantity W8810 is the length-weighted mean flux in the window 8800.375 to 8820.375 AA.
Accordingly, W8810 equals 20.1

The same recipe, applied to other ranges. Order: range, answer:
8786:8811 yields 20.4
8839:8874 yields 20.7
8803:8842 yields 20.3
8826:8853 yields 20.7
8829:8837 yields 20.6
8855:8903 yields 20.9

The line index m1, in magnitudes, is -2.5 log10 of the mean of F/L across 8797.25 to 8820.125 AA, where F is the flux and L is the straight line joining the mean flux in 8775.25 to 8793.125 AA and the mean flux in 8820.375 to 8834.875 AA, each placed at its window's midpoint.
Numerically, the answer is 0.02 mag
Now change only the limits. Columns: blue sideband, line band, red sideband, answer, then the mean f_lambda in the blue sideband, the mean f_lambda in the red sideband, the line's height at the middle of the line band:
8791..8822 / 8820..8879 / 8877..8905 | 0.01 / 20.4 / 21.2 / 20.8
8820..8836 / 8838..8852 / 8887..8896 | -0.01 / 20.4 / 21.2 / 20.6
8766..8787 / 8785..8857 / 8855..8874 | 0.00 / 20.8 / 20.6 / 20.7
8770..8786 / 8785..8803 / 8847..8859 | 0.00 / 20.7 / 21.1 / 20.8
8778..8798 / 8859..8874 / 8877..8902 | 0.04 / 21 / 21.2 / 21.2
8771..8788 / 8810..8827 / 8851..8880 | 0.02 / 20.8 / 20.7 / 20.8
